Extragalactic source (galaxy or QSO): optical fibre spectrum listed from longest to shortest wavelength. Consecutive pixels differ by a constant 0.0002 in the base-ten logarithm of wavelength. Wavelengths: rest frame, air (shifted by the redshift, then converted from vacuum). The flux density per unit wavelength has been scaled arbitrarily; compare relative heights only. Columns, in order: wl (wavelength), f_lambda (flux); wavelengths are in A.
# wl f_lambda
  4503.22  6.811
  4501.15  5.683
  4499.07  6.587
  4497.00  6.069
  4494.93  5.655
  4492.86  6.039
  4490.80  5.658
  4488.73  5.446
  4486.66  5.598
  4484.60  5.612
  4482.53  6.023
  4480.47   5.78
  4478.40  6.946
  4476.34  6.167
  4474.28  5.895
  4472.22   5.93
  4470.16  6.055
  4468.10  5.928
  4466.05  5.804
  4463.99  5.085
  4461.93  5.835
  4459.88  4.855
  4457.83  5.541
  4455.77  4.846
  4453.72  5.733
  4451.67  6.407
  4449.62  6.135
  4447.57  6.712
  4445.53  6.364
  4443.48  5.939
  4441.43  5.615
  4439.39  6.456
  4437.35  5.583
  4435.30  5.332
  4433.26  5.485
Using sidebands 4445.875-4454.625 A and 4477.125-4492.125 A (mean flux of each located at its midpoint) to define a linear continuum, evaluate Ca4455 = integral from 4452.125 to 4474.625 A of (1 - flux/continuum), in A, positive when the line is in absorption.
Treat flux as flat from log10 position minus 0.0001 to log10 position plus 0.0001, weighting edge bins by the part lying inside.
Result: 1.88 A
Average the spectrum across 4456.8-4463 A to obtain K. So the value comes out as 5.41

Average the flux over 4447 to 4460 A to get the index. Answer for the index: 5.77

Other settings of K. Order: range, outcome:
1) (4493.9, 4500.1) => 6.11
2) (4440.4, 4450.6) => 6.16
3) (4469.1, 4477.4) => 6.02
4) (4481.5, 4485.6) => 5.81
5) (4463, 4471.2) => 5.72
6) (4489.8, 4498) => 5.86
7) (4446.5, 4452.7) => 6.42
